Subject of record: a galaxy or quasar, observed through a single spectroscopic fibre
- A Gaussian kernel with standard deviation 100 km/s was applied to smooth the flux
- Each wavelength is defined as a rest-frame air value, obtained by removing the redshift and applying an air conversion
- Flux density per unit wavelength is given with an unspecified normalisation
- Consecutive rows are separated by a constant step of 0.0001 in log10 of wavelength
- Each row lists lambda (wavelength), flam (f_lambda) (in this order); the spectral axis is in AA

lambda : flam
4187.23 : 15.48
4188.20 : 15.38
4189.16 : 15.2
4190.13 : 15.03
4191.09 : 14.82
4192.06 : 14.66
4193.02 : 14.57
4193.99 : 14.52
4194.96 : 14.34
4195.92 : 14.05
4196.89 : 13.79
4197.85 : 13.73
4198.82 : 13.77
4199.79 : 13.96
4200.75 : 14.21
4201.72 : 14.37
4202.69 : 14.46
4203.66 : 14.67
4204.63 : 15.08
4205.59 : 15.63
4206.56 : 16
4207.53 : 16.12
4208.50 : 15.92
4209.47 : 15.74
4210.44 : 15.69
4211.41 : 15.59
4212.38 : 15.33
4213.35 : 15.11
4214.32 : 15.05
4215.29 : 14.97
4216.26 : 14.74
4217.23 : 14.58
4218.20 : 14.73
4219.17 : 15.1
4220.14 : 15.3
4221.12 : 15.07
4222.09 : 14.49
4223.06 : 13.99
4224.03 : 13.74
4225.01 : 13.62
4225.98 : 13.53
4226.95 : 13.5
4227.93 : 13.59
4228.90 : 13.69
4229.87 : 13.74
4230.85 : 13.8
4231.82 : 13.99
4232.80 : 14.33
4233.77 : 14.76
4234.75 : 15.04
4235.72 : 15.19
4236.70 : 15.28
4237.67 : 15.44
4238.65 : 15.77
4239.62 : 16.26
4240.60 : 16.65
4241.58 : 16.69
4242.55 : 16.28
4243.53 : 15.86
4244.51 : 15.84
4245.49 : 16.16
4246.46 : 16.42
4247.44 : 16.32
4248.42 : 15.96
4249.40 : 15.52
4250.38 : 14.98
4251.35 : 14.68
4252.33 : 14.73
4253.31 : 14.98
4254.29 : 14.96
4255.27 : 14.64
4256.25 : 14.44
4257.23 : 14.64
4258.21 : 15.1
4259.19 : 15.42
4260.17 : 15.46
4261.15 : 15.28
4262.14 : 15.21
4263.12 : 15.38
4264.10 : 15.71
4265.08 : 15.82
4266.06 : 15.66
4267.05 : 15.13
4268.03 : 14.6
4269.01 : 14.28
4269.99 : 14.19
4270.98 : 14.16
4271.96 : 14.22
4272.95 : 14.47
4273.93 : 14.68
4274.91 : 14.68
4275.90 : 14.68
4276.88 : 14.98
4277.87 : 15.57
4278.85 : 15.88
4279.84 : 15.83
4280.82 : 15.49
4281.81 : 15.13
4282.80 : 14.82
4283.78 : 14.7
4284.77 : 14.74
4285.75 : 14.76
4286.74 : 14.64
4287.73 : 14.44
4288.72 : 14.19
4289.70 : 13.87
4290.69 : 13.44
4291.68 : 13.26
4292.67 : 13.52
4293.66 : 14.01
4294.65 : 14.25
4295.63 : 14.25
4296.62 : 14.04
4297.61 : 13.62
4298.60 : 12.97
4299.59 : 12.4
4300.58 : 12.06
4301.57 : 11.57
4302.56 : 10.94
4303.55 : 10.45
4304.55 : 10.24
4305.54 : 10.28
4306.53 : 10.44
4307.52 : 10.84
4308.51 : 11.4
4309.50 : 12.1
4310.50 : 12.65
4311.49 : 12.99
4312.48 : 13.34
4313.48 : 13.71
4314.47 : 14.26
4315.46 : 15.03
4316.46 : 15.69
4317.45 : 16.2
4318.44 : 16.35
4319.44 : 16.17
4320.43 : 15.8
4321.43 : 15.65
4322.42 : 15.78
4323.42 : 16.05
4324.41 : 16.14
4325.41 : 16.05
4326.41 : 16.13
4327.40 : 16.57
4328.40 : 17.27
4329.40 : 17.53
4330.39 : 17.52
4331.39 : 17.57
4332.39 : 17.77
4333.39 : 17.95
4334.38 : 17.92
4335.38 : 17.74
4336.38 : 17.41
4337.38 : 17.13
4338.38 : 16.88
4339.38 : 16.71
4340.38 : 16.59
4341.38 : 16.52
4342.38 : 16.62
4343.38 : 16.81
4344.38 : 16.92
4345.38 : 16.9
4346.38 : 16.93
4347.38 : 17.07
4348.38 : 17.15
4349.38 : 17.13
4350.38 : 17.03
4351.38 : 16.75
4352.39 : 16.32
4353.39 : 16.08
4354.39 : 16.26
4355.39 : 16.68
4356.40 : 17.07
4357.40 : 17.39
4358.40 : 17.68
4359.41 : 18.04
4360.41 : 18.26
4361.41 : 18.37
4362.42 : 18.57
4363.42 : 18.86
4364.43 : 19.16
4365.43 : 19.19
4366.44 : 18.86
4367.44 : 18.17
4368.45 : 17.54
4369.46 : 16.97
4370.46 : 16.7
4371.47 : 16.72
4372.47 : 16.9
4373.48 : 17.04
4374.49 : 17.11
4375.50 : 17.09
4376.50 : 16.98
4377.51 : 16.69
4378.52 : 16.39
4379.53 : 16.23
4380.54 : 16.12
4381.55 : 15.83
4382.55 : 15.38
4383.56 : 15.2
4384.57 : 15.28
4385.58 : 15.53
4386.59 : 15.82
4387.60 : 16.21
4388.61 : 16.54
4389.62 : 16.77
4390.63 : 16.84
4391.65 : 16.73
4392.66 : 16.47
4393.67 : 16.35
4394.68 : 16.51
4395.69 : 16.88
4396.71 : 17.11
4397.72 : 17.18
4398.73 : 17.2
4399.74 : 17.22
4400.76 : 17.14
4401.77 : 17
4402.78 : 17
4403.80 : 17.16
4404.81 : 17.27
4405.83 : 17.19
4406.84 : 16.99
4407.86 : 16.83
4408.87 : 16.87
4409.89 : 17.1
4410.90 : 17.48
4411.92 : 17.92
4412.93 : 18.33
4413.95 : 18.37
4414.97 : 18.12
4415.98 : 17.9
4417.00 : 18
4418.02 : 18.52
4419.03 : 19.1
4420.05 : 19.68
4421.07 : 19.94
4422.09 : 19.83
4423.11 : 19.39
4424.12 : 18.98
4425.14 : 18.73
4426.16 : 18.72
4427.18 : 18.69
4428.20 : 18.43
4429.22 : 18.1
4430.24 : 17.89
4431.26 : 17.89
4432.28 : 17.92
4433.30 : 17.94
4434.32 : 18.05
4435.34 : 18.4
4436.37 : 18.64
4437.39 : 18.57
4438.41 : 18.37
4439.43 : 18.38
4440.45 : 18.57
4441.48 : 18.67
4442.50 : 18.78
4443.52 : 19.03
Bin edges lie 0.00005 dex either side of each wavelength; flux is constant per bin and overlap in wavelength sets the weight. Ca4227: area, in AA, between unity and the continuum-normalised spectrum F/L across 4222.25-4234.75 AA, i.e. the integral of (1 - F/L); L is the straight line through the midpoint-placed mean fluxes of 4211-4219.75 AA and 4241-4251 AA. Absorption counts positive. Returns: 1.2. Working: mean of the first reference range 15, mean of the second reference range 16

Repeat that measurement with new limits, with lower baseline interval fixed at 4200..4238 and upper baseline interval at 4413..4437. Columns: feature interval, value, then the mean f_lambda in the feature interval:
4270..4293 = 1.9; 14.6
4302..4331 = 4.0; 14.3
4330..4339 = -0.3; 17.5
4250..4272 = 0.8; 15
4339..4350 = 0.1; 16.9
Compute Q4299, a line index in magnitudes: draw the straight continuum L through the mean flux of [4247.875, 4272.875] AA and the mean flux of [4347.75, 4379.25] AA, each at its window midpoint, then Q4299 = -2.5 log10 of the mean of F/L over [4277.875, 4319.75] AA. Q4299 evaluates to 0.17 mag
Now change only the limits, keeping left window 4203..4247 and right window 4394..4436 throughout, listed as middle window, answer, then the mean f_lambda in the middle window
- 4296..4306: 0.34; 11.9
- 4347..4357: 0.01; 16.8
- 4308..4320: 0.16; 14.2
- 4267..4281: 0.07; 14.8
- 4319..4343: -0.01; 16.8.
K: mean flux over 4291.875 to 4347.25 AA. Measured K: 14.9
